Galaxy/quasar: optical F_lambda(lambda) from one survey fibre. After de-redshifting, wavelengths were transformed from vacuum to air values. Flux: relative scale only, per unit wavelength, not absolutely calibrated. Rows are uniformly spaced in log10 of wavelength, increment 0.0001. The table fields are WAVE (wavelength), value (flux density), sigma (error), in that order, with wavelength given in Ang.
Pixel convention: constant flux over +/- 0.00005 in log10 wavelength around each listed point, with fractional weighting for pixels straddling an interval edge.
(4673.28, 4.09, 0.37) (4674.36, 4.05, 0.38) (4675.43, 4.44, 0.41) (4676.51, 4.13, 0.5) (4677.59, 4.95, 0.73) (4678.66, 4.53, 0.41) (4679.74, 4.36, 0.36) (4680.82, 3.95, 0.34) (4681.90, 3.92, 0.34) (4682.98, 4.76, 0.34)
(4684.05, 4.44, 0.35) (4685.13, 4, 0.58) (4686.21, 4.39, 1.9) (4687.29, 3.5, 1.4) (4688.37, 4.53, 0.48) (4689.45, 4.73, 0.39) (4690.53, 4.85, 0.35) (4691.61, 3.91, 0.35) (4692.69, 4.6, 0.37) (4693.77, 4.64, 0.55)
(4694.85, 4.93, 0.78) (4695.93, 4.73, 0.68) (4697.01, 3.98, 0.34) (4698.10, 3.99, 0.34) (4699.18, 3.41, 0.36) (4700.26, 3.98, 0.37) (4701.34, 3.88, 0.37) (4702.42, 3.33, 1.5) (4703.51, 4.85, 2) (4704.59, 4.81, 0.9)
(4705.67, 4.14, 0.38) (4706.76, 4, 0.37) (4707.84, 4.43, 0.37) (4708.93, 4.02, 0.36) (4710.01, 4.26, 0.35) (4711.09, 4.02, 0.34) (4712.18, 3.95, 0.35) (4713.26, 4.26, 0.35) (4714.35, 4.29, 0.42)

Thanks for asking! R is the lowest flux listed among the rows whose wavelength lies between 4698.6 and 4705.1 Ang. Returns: 3.33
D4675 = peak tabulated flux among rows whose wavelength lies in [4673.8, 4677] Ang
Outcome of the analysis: 4.44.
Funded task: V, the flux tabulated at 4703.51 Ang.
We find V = 4.85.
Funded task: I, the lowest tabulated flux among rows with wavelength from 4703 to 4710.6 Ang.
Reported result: 4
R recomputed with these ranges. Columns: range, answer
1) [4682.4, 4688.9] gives 3.5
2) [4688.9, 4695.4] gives 3.91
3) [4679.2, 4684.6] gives 3.92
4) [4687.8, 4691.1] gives 4.53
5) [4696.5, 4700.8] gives 3.41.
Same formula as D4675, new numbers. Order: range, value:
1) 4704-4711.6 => 4.81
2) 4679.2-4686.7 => 4.76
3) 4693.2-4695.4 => 4.93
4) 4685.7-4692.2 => 4.85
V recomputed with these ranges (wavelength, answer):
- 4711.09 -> 4.02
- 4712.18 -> 3.95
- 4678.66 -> 4.53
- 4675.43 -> 4.44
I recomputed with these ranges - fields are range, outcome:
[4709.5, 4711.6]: 4.02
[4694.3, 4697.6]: 3.98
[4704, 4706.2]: 4.14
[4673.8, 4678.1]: 4.05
